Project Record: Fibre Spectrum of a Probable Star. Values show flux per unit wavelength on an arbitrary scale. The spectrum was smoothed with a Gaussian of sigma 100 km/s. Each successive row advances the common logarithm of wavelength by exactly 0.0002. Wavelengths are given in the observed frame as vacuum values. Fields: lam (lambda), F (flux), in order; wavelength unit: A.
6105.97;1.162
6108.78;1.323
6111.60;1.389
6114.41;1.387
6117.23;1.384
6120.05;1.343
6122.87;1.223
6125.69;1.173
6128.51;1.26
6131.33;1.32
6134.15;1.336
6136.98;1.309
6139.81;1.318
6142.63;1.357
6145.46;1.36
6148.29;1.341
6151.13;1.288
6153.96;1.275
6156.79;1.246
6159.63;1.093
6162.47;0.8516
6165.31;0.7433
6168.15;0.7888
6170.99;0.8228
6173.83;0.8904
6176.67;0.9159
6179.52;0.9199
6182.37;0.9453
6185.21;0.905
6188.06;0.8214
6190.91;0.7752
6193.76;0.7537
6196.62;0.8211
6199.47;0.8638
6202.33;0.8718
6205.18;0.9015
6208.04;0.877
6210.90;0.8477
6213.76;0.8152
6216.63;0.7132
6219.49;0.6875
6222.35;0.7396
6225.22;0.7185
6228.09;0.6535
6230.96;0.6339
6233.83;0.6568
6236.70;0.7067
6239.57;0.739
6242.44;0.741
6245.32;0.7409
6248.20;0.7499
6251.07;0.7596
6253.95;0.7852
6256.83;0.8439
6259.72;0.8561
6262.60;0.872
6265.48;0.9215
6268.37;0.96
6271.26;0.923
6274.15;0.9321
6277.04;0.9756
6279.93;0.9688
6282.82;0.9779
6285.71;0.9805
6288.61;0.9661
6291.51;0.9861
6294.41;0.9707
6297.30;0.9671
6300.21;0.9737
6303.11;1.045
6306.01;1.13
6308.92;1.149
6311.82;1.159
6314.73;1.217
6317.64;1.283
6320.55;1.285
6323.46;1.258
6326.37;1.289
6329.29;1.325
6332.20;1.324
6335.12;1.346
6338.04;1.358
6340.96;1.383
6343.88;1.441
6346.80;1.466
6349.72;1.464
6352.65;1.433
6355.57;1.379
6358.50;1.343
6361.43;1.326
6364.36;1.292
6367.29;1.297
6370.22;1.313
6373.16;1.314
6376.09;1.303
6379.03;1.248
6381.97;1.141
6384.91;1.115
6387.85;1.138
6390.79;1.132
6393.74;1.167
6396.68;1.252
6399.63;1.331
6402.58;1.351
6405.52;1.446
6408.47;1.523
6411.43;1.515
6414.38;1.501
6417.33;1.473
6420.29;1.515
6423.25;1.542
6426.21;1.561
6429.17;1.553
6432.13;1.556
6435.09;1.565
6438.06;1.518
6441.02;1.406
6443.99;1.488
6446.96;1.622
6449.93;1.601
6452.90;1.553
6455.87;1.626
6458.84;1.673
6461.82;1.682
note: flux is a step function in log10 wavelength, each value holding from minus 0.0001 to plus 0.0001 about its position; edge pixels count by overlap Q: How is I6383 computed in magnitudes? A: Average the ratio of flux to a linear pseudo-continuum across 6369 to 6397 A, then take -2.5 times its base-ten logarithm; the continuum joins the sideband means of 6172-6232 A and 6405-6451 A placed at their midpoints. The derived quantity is 0.14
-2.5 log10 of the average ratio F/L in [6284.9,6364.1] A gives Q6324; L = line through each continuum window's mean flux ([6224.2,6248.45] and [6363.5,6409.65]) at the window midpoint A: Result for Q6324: -0.19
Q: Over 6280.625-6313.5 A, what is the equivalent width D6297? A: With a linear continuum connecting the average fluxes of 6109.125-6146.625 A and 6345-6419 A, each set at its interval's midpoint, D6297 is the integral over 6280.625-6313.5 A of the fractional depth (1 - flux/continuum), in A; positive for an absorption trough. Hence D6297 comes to 7.4 A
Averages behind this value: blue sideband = 1.32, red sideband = 1.33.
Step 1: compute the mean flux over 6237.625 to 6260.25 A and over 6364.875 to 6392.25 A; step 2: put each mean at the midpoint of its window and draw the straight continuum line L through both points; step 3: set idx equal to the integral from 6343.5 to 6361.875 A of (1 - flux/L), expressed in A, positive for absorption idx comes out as -4.48 A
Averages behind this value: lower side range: 0.772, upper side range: 1.22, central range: 1.41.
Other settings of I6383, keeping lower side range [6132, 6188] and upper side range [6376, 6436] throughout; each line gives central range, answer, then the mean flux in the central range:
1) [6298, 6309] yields 0.19 mag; 1.06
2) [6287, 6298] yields 0.27 mag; 0.973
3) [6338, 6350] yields -0.10 mag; 1.43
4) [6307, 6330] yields 0.03 mag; 1.24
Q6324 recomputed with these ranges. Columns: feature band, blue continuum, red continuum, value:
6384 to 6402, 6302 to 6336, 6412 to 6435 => 0.202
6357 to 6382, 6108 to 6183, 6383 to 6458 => 0.079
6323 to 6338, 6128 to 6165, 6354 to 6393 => -0.053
